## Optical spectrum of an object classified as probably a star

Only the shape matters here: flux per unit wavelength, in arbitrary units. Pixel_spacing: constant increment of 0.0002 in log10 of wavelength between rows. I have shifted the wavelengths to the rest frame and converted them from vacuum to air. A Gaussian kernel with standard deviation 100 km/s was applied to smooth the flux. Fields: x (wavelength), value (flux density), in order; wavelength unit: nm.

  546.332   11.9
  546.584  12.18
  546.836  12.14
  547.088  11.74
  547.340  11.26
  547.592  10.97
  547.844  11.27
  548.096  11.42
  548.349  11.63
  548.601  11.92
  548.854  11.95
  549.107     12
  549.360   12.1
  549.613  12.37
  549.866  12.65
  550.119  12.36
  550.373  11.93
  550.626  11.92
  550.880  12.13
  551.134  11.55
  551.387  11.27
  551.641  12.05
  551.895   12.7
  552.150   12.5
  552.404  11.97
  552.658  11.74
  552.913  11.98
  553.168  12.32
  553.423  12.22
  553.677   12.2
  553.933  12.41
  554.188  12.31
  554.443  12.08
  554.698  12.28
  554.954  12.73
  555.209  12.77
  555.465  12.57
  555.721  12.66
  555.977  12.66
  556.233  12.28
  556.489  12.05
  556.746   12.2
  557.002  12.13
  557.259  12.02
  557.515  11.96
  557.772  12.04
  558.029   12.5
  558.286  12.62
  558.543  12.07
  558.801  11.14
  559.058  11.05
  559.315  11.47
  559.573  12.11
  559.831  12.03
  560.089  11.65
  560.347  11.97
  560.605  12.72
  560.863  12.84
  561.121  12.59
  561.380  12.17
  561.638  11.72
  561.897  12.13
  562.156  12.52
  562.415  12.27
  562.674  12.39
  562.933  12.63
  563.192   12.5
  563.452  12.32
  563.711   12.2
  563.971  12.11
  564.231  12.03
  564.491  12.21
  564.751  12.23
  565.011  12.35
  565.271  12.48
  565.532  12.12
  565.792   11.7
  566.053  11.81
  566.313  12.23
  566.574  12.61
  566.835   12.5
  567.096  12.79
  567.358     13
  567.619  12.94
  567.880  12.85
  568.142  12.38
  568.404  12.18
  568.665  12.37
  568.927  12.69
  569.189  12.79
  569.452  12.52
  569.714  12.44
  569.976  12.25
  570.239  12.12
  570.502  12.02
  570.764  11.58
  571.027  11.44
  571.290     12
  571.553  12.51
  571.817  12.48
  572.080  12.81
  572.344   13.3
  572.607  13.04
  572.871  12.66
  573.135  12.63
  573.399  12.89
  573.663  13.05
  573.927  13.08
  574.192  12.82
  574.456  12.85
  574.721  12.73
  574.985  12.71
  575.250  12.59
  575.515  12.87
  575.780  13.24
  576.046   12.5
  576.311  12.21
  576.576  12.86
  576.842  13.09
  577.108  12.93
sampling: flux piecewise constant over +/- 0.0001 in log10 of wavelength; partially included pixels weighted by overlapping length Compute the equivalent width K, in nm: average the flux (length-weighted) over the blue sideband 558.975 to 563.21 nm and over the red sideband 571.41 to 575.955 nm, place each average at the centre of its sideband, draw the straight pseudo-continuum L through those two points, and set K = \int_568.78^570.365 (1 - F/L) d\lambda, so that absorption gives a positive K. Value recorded 0.02 nm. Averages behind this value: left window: 12.2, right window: 12.8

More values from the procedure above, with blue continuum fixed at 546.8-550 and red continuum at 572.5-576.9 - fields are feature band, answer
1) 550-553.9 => -0.04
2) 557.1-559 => 0.02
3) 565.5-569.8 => 0.02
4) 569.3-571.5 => 0.10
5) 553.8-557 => -0.09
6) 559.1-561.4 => 0.02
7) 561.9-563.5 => -0.01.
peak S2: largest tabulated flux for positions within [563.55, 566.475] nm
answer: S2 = 12.48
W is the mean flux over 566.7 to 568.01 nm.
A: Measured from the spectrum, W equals 12.8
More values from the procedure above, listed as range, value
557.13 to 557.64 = 12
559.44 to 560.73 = 12.1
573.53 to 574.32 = 13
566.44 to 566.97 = 12.6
